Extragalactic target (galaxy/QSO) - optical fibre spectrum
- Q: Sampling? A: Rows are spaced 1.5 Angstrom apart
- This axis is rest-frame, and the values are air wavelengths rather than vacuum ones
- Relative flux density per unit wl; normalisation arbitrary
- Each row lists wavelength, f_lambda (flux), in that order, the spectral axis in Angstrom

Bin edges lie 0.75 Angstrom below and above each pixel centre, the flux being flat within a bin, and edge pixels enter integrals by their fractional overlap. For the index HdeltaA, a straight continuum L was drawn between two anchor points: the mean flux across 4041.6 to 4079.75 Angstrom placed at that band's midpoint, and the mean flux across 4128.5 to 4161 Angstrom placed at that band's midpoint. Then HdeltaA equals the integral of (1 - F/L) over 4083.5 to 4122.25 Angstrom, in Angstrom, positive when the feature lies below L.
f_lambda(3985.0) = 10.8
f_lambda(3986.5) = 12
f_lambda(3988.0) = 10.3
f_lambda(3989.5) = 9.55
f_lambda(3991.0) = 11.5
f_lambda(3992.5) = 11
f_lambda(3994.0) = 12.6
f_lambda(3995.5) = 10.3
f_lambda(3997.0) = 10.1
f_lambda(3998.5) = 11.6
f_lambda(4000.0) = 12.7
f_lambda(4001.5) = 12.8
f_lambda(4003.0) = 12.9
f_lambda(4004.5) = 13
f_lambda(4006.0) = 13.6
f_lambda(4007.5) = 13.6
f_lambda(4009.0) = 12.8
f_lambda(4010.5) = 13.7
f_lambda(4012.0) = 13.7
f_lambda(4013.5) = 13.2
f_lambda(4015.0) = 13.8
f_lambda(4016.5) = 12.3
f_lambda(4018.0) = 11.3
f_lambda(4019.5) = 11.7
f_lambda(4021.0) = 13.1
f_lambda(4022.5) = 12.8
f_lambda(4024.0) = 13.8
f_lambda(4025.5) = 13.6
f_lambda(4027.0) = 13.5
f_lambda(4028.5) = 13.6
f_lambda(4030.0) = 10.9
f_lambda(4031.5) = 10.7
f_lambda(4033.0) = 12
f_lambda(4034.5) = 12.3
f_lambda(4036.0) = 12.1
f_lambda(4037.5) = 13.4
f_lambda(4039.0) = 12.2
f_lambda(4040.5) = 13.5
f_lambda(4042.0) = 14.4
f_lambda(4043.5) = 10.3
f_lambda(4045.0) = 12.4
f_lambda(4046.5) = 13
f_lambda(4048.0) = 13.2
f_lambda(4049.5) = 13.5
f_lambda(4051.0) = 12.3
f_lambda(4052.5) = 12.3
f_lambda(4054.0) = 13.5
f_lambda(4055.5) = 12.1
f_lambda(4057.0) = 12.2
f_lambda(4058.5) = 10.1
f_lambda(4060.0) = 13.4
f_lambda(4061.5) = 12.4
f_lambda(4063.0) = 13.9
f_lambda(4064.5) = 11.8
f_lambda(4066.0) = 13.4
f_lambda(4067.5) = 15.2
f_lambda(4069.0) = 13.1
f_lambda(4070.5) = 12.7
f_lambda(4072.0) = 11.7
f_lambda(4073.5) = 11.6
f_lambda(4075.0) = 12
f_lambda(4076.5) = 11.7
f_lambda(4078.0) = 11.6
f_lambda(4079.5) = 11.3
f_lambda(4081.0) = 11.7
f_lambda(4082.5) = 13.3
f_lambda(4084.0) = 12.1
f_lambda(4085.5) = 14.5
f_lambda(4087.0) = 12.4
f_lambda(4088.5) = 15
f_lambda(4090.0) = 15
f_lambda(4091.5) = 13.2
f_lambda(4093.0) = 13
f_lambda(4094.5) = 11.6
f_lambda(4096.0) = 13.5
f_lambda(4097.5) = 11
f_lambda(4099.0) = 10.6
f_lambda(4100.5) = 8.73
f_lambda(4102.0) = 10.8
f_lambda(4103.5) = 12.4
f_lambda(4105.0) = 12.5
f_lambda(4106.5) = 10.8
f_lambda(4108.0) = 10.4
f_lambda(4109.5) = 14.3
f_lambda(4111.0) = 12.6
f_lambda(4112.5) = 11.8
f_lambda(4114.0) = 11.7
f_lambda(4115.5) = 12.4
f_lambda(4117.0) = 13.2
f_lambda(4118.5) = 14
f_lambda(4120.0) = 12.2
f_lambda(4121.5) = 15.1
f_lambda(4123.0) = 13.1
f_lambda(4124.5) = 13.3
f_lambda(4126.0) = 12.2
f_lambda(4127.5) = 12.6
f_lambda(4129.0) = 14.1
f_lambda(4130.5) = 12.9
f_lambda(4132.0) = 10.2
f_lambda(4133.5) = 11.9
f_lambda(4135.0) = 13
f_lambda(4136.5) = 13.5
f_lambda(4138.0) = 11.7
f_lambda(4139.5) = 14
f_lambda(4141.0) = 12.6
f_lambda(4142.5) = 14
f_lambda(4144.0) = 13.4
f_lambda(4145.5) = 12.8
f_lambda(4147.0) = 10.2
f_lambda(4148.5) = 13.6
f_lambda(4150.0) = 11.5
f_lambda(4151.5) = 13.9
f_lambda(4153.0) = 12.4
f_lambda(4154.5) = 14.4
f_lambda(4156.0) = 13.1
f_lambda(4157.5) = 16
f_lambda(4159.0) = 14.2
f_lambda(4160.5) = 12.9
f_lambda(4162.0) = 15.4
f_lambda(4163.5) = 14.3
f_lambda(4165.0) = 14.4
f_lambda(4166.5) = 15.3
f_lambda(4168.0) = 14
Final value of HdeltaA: 0.78 Angstrom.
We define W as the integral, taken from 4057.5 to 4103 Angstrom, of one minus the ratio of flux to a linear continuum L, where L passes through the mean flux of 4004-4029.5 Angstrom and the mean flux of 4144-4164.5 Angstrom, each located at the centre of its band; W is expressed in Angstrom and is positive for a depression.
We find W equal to 2.9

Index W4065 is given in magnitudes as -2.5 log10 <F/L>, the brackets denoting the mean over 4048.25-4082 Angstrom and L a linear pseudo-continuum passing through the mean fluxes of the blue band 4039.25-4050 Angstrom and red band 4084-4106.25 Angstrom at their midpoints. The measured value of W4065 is 0.02 mag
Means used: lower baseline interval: 12.9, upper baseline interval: 12.4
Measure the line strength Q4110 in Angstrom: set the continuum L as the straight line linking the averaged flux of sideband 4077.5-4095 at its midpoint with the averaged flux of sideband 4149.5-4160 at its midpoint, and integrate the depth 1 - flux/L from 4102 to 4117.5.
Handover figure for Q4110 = 1.25 Angstrom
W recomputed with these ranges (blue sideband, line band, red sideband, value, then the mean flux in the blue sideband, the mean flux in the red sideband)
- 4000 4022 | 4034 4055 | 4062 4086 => 0.02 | 13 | 12.6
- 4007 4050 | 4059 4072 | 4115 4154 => -0.30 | 12.8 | 12.9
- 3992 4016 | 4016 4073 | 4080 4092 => 1.56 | 12.6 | 13.4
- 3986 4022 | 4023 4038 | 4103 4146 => -0.31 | 12.2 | 12.7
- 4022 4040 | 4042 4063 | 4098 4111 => -0.44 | 12.6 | 11.4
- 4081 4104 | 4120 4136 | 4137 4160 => 0.12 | 12.5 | 13.2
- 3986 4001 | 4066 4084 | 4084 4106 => -0.33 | 11.2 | 12.4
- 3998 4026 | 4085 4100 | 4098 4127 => -0.63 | 13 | 12.2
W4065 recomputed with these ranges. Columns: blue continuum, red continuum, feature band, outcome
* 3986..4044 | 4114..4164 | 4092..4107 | 0.121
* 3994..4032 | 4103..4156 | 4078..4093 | -0.034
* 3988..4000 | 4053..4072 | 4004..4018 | -0.154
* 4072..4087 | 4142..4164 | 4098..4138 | 0.048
